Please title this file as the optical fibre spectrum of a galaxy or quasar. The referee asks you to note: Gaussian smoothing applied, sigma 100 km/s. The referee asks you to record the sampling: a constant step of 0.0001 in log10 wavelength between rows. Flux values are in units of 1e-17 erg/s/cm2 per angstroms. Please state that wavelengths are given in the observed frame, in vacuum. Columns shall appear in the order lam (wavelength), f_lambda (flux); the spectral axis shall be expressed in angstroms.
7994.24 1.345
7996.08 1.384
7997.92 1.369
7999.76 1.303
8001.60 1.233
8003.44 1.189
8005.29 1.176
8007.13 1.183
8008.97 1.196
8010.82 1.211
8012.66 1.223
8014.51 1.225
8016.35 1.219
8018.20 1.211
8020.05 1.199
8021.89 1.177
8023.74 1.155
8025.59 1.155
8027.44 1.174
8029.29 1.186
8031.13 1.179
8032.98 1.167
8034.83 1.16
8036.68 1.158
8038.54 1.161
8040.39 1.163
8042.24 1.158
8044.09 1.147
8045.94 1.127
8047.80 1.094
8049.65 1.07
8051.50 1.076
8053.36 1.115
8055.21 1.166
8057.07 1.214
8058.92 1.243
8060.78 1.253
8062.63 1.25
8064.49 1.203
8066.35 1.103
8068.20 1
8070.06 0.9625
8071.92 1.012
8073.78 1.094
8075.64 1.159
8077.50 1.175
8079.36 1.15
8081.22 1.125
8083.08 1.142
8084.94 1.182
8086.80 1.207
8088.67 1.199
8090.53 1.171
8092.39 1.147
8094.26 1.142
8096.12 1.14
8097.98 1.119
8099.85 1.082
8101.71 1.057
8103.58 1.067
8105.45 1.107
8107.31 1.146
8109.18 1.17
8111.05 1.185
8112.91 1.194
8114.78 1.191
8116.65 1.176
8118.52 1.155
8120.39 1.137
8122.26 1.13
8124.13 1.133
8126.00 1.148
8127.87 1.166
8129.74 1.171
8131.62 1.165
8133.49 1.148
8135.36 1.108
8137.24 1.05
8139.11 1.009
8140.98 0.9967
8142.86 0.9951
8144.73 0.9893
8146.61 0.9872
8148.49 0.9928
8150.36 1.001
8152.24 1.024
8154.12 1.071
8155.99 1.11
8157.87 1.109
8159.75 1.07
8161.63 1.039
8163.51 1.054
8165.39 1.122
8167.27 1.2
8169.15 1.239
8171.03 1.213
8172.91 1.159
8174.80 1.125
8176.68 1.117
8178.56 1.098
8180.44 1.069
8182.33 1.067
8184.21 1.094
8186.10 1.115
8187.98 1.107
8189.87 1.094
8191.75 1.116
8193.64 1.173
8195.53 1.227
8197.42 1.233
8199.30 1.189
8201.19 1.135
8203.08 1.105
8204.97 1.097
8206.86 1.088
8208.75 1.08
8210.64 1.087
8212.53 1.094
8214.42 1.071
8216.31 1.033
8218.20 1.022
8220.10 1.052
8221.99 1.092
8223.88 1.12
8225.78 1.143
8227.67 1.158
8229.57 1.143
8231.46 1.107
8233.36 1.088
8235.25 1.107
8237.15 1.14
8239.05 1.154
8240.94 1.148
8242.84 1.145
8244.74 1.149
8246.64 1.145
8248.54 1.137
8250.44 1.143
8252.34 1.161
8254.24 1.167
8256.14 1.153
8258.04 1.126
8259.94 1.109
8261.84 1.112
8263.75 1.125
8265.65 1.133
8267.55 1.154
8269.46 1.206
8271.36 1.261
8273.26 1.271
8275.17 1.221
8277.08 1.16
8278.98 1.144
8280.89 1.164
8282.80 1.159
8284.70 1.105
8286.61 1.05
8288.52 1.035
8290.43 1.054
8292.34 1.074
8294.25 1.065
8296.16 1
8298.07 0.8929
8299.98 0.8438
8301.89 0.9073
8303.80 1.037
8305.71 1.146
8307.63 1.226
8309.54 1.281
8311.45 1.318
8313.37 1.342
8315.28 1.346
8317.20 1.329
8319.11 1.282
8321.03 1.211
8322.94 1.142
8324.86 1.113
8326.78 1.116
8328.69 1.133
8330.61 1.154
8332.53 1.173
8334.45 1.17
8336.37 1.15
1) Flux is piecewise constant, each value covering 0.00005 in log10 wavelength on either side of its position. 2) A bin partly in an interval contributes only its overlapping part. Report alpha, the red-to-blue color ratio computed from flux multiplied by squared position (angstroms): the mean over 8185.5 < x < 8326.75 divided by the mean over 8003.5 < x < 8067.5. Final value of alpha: 1.02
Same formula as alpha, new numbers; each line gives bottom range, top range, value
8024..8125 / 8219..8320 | 1.04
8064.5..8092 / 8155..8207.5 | 1.03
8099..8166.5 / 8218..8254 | 1.05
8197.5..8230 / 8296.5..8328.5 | 1.07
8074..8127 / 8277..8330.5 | 1.04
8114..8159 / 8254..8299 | 1.07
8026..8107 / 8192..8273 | 1.03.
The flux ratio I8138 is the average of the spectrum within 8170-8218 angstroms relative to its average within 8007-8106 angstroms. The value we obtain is 1.0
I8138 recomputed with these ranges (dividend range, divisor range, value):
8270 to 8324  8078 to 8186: 1.03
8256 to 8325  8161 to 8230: 1.02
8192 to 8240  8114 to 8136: 0.97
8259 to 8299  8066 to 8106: 1.00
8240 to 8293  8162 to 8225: 1.02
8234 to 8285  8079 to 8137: 1.01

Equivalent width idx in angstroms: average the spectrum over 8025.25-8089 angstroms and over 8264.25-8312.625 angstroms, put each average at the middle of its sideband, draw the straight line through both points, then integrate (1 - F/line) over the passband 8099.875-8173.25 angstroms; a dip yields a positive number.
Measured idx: 1.91 angstroms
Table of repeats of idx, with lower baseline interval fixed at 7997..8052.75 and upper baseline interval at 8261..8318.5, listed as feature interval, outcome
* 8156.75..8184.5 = 0.9 angstroms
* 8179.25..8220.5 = 1.7 angstroms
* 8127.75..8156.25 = 2.6 angstroms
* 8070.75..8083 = 0.6 angstroms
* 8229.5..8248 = 0.2 angstroms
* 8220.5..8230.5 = 0.2 angstroms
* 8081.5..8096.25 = 0.1 angstroms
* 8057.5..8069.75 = 0.1 angstroms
